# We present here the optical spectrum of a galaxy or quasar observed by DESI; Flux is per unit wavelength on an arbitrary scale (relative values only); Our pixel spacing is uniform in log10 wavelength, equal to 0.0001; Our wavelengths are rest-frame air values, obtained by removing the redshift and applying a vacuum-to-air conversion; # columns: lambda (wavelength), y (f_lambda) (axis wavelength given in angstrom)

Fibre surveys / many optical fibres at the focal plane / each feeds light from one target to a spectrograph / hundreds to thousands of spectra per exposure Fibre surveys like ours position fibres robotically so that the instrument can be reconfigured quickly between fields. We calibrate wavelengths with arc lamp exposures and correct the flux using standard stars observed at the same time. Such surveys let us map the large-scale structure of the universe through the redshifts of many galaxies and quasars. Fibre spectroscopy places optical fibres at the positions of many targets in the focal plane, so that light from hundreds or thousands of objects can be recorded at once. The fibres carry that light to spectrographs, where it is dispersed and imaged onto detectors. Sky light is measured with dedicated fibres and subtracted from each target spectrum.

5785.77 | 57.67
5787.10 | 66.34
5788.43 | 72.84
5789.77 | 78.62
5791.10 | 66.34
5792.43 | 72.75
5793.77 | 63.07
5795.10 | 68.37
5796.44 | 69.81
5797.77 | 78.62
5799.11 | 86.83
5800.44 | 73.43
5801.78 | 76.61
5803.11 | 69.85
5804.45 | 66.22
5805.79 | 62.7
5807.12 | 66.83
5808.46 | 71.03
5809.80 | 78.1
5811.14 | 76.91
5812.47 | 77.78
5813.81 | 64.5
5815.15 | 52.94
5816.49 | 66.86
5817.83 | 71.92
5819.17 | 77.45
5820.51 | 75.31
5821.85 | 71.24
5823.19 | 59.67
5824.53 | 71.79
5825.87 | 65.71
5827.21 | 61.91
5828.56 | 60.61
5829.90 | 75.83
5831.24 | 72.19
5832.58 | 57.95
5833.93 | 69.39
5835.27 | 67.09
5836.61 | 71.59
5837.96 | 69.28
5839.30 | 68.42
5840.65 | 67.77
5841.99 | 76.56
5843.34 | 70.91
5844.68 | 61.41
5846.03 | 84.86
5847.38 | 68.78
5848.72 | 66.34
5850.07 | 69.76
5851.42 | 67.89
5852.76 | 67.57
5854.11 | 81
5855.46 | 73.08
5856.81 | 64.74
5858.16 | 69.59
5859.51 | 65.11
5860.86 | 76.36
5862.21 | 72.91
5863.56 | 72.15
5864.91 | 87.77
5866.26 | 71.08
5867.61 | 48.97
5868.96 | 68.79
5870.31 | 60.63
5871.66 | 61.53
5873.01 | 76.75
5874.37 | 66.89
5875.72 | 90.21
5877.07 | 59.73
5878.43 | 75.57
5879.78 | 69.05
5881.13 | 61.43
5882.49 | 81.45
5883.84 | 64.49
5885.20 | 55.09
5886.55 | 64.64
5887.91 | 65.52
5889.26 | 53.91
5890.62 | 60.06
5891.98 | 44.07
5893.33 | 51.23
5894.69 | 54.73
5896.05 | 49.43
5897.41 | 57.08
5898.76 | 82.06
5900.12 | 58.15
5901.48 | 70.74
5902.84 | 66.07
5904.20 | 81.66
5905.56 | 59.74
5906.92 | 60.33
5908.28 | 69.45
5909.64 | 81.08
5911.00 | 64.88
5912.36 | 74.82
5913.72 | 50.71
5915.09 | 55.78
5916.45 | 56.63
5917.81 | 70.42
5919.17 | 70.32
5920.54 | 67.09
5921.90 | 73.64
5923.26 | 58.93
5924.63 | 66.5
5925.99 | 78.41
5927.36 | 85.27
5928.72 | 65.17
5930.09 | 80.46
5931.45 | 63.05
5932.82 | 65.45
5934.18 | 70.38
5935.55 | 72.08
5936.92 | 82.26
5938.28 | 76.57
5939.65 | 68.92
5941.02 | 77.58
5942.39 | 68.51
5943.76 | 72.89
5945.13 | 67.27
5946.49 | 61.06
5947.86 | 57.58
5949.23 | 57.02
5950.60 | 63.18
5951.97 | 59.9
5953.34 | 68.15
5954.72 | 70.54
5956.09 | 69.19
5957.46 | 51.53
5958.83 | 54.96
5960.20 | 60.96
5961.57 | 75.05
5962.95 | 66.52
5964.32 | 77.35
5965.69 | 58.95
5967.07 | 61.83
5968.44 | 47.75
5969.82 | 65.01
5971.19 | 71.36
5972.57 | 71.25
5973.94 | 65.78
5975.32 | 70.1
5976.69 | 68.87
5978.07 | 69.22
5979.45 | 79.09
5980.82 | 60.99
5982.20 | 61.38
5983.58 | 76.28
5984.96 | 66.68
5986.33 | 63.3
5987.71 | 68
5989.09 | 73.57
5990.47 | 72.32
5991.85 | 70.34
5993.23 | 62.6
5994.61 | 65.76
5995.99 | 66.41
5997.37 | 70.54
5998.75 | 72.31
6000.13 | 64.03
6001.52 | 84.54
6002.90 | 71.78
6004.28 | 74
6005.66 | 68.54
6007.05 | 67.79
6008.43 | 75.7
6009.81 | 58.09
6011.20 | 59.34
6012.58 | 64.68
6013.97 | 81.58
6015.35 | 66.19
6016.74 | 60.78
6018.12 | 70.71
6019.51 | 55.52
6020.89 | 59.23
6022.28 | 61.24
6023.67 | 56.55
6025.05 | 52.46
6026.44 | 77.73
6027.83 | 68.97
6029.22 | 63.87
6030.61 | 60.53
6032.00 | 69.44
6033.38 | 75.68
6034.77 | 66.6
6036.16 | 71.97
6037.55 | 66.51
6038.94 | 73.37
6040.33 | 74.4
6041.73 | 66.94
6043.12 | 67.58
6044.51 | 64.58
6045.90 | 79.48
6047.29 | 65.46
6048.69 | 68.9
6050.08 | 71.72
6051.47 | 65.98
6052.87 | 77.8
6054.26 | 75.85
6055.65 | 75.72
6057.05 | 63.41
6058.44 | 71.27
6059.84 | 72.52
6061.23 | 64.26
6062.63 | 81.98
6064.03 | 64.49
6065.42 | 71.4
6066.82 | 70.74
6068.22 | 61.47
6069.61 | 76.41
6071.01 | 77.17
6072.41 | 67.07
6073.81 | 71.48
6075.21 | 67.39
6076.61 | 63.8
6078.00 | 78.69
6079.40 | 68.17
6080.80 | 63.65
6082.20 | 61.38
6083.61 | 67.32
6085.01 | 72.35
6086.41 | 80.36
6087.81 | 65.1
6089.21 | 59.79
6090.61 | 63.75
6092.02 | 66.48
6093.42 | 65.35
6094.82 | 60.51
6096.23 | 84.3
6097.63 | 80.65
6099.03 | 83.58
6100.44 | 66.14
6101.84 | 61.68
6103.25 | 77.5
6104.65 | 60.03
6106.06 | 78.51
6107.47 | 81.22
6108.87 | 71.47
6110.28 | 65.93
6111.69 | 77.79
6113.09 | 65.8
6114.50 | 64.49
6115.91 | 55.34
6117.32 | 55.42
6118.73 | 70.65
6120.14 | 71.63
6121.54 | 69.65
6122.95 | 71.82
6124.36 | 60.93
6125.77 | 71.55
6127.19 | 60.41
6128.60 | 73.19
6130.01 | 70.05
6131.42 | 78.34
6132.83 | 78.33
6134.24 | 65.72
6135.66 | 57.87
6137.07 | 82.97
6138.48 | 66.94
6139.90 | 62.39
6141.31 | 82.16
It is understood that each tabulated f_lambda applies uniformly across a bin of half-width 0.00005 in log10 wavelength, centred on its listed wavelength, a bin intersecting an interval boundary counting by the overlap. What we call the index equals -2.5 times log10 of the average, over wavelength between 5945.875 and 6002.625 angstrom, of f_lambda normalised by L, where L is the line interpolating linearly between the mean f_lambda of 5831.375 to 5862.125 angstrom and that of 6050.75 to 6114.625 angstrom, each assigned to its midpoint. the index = 0.059 mag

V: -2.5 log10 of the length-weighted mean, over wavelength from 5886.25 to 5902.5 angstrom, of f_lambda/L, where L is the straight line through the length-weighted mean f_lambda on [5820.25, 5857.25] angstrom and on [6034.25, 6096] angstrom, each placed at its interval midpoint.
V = 0.17 mag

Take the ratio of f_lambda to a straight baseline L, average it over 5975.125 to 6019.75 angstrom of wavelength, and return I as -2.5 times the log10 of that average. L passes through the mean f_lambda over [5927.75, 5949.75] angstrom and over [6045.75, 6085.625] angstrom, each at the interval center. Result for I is 0.02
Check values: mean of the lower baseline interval 69.5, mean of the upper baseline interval 70.1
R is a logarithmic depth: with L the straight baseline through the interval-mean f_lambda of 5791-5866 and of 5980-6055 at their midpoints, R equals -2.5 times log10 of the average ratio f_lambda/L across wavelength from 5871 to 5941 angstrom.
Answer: 0.040 mag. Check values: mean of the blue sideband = 70.4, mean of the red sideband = 68.1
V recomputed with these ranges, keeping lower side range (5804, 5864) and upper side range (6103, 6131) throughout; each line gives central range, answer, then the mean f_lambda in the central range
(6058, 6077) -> -0.02 mag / 70.2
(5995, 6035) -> 0.03 mag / 67.1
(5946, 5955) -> 0.12 mag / 62.1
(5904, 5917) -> 0.07 mag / 65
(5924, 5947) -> -0.04 mag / 72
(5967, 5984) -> 0.04 mag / 66.9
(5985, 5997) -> 0.02 mag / 67.8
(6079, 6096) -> 0.03 mag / 66.6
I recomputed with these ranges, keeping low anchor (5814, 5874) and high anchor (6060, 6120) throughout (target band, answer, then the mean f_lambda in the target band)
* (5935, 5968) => 0.04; 66.5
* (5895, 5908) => 0.07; 64.9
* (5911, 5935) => 0.02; 67.8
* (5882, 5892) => 0.12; 61.9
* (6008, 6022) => 0.07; 64.9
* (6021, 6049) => 0.03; 67.4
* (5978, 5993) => 0.00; 69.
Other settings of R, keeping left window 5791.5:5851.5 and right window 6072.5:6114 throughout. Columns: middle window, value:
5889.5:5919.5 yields 0.11 mag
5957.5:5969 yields 0.12 mag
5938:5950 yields 0.04 mag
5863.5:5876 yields 0.00 mag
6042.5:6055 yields -0.01 mag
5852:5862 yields -0.02 mag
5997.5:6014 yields 0.00 mag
